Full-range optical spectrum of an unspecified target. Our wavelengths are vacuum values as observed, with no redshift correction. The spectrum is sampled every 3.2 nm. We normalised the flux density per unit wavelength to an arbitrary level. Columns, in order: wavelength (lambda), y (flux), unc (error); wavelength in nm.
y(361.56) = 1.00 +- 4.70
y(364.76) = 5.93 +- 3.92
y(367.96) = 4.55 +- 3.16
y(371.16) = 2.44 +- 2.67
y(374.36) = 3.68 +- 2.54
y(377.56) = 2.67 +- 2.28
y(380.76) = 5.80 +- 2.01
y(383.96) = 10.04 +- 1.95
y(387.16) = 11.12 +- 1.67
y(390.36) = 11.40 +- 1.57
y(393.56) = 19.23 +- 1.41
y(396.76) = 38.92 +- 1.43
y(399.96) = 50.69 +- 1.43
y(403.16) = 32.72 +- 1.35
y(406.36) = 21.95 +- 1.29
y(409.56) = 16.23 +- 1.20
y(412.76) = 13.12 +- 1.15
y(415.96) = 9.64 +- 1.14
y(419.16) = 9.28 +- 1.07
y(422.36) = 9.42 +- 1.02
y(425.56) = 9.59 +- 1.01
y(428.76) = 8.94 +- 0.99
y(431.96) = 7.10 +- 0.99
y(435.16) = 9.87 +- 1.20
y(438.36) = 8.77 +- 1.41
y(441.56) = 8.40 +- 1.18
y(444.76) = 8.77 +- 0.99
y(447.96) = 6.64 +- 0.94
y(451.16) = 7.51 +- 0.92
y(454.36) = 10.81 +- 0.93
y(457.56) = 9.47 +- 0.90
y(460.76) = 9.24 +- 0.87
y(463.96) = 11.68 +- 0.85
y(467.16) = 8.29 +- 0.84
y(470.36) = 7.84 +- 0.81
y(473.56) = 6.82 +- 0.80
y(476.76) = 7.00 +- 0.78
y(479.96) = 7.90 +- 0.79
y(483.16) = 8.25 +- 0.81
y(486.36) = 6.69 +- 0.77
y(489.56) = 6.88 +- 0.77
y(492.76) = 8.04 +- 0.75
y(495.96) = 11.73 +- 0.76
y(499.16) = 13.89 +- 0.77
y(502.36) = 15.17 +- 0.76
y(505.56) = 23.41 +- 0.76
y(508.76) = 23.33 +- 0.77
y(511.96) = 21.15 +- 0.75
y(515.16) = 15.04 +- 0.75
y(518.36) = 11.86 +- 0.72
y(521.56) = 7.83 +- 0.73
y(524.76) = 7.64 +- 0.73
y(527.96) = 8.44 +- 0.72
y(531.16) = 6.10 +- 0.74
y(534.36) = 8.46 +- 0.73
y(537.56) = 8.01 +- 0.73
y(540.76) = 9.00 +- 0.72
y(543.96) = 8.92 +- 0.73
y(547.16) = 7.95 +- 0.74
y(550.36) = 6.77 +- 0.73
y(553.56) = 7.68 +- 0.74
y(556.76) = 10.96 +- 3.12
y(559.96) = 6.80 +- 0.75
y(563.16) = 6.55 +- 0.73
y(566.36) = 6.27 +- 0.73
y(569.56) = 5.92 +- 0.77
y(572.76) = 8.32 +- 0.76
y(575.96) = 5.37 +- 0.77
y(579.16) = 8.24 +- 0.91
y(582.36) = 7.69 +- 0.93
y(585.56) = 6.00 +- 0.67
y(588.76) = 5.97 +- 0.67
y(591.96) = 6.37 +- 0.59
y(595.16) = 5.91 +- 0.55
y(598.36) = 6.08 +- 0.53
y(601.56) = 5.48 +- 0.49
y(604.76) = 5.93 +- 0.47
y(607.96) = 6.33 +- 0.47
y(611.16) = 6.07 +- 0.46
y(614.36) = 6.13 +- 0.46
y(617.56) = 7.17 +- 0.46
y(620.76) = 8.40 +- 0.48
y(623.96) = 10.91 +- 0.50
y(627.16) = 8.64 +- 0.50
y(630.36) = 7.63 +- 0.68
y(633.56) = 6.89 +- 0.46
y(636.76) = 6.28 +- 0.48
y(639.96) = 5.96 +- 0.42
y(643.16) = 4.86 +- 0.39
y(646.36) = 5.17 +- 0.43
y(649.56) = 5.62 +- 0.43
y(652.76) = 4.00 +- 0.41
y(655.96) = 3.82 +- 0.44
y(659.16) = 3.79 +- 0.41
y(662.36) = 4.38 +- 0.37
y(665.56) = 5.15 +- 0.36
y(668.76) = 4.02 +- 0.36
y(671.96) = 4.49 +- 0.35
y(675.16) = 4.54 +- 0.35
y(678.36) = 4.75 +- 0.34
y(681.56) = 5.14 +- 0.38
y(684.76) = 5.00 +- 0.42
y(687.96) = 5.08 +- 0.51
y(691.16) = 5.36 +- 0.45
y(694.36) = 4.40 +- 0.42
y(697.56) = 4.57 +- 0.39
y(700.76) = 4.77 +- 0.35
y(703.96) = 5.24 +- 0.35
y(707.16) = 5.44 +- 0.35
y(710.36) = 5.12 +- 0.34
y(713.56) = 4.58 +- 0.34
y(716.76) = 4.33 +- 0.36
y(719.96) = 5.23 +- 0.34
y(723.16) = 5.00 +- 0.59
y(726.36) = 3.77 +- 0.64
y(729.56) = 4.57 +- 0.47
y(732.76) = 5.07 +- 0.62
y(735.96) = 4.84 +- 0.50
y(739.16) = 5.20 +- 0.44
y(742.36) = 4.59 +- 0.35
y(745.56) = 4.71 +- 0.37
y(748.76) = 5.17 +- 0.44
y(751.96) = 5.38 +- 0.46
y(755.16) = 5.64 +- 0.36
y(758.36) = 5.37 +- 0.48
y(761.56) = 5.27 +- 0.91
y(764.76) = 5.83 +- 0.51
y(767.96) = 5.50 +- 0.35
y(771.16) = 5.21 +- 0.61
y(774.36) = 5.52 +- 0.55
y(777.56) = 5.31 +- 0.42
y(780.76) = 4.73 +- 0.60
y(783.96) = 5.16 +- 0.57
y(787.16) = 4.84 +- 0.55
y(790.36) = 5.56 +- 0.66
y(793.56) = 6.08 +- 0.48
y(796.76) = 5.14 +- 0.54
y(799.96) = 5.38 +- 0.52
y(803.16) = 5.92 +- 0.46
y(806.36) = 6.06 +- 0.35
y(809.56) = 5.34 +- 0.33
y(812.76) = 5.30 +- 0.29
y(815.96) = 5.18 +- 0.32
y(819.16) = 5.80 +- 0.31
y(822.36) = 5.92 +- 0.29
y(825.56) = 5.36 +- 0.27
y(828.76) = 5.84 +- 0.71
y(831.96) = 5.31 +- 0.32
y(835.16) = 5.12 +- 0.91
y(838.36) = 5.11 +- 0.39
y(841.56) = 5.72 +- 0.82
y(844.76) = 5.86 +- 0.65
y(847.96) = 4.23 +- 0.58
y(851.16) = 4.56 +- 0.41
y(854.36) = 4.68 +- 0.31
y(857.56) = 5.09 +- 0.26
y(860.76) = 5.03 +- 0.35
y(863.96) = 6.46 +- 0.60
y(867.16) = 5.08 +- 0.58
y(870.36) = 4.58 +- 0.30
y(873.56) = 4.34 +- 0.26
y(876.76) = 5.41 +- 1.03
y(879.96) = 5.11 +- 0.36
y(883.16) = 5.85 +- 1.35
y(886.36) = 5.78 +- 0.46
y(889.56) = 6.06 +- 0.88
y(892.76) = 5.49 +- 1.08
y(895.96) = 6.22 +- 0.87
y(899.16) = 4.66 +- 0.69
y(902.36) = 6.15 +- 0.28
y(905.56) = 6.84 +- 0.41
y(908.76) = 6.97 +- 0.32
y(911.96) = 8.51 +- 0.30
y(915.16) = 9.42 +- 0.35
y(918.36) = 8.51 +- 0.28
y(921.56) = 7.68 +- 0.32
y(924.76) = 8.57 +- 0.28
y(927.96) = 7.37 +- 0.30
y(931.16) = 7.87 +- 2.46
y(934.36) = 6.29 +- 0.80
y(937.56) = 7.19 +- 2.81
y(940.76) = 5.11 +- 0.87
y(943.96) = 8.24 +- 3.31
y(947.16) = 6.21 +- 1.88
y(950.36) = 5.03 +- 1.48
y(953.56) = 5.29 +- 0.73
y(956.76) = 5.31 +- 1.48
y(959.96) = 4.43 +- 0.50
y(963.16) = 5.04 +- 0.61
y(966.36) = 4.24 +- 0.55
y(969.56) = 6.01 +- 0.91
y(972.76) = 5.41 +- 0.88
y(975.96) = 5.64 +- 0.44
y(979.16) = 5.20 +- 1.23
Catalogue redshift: 2.276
